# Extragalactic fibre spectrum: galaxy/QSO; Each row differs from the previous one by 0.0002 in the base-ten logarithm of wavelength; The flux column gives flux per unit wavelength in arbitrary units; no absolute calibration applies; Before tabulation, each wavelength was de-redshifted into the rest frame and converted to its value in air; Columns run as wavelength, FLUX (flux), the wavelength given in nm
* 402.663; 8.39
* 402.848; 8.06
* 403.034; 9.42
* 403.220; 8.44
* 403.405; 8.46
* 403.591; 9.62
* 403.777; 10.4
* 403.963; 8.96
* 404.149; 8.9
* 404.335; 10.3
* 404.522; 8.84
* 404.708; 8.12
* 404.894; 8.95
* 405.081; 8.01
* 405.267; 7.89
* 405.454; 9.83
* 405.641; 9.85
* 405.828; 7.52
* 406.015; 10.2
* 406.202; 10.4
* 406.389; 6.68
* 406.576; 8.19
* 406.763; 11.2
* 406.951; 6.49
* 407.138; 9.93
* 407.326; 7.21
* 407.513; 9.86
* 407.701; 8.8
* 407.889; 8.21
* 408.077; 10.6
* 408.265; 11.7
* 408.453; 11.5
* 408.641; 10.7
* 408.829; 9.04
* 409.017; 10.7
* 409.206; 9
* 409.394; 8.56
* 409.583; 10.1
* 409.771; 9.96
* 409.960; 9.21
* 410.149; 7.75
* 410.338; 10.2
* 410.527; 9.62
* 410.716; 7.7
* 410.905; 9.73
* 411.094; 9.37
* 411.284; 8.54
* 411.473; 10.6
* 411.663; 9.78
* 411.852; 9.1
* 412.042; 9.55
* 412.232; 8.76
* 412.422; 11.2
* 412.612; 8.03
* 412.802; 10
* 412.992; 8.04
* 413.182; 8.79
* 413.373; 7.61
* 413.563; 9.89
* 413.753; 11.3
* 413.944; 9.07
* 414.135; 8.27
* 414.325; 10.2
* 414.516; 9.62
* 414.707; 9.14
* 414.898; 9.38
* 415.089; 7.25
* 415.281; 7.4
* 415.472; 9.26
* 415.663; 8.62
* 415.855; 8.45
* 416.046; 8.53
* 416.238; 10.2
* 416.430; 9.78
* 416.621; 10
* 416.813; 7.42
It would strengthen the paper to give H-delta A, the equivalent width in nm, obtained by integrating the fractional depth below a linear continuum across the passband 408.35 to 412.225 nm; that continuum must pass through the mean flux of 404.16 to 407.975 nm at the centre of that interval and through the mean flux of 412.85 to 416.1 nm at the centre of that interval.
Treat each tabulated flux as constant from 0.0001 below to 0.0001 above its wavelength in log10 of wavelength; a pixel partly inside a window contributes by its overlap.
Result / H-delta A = -0.29 nm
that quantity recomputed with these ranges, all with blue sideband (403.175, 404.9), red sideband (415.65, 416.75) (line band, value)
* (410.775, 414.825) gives -0.05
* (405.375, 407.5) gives 0.06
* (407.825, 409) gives -0.15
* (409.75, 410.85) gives 0.02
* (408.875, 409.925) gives -0.05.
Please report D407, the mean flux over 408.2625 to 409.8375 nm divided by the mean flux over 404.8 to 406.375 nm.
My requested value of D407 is 1.1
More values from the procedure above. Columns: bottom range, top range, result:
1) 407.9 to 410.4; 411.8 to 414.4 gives 0.94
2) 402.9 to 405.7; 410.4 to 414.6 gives 1.03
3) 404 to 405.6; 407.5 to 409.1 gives 1.14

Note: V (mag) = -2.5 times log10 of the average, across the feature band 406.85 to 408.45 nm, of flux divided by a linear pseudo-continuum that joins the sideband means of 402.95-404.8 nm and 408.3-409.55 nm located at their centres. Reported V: 0.06 mag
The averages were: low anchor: 9.14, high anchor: 10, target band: 9.24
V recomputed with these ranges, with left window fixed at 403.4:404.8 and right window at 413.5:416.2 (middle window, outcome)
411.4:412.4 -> -0.06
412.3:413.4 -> 0.01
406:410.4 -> -0.03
